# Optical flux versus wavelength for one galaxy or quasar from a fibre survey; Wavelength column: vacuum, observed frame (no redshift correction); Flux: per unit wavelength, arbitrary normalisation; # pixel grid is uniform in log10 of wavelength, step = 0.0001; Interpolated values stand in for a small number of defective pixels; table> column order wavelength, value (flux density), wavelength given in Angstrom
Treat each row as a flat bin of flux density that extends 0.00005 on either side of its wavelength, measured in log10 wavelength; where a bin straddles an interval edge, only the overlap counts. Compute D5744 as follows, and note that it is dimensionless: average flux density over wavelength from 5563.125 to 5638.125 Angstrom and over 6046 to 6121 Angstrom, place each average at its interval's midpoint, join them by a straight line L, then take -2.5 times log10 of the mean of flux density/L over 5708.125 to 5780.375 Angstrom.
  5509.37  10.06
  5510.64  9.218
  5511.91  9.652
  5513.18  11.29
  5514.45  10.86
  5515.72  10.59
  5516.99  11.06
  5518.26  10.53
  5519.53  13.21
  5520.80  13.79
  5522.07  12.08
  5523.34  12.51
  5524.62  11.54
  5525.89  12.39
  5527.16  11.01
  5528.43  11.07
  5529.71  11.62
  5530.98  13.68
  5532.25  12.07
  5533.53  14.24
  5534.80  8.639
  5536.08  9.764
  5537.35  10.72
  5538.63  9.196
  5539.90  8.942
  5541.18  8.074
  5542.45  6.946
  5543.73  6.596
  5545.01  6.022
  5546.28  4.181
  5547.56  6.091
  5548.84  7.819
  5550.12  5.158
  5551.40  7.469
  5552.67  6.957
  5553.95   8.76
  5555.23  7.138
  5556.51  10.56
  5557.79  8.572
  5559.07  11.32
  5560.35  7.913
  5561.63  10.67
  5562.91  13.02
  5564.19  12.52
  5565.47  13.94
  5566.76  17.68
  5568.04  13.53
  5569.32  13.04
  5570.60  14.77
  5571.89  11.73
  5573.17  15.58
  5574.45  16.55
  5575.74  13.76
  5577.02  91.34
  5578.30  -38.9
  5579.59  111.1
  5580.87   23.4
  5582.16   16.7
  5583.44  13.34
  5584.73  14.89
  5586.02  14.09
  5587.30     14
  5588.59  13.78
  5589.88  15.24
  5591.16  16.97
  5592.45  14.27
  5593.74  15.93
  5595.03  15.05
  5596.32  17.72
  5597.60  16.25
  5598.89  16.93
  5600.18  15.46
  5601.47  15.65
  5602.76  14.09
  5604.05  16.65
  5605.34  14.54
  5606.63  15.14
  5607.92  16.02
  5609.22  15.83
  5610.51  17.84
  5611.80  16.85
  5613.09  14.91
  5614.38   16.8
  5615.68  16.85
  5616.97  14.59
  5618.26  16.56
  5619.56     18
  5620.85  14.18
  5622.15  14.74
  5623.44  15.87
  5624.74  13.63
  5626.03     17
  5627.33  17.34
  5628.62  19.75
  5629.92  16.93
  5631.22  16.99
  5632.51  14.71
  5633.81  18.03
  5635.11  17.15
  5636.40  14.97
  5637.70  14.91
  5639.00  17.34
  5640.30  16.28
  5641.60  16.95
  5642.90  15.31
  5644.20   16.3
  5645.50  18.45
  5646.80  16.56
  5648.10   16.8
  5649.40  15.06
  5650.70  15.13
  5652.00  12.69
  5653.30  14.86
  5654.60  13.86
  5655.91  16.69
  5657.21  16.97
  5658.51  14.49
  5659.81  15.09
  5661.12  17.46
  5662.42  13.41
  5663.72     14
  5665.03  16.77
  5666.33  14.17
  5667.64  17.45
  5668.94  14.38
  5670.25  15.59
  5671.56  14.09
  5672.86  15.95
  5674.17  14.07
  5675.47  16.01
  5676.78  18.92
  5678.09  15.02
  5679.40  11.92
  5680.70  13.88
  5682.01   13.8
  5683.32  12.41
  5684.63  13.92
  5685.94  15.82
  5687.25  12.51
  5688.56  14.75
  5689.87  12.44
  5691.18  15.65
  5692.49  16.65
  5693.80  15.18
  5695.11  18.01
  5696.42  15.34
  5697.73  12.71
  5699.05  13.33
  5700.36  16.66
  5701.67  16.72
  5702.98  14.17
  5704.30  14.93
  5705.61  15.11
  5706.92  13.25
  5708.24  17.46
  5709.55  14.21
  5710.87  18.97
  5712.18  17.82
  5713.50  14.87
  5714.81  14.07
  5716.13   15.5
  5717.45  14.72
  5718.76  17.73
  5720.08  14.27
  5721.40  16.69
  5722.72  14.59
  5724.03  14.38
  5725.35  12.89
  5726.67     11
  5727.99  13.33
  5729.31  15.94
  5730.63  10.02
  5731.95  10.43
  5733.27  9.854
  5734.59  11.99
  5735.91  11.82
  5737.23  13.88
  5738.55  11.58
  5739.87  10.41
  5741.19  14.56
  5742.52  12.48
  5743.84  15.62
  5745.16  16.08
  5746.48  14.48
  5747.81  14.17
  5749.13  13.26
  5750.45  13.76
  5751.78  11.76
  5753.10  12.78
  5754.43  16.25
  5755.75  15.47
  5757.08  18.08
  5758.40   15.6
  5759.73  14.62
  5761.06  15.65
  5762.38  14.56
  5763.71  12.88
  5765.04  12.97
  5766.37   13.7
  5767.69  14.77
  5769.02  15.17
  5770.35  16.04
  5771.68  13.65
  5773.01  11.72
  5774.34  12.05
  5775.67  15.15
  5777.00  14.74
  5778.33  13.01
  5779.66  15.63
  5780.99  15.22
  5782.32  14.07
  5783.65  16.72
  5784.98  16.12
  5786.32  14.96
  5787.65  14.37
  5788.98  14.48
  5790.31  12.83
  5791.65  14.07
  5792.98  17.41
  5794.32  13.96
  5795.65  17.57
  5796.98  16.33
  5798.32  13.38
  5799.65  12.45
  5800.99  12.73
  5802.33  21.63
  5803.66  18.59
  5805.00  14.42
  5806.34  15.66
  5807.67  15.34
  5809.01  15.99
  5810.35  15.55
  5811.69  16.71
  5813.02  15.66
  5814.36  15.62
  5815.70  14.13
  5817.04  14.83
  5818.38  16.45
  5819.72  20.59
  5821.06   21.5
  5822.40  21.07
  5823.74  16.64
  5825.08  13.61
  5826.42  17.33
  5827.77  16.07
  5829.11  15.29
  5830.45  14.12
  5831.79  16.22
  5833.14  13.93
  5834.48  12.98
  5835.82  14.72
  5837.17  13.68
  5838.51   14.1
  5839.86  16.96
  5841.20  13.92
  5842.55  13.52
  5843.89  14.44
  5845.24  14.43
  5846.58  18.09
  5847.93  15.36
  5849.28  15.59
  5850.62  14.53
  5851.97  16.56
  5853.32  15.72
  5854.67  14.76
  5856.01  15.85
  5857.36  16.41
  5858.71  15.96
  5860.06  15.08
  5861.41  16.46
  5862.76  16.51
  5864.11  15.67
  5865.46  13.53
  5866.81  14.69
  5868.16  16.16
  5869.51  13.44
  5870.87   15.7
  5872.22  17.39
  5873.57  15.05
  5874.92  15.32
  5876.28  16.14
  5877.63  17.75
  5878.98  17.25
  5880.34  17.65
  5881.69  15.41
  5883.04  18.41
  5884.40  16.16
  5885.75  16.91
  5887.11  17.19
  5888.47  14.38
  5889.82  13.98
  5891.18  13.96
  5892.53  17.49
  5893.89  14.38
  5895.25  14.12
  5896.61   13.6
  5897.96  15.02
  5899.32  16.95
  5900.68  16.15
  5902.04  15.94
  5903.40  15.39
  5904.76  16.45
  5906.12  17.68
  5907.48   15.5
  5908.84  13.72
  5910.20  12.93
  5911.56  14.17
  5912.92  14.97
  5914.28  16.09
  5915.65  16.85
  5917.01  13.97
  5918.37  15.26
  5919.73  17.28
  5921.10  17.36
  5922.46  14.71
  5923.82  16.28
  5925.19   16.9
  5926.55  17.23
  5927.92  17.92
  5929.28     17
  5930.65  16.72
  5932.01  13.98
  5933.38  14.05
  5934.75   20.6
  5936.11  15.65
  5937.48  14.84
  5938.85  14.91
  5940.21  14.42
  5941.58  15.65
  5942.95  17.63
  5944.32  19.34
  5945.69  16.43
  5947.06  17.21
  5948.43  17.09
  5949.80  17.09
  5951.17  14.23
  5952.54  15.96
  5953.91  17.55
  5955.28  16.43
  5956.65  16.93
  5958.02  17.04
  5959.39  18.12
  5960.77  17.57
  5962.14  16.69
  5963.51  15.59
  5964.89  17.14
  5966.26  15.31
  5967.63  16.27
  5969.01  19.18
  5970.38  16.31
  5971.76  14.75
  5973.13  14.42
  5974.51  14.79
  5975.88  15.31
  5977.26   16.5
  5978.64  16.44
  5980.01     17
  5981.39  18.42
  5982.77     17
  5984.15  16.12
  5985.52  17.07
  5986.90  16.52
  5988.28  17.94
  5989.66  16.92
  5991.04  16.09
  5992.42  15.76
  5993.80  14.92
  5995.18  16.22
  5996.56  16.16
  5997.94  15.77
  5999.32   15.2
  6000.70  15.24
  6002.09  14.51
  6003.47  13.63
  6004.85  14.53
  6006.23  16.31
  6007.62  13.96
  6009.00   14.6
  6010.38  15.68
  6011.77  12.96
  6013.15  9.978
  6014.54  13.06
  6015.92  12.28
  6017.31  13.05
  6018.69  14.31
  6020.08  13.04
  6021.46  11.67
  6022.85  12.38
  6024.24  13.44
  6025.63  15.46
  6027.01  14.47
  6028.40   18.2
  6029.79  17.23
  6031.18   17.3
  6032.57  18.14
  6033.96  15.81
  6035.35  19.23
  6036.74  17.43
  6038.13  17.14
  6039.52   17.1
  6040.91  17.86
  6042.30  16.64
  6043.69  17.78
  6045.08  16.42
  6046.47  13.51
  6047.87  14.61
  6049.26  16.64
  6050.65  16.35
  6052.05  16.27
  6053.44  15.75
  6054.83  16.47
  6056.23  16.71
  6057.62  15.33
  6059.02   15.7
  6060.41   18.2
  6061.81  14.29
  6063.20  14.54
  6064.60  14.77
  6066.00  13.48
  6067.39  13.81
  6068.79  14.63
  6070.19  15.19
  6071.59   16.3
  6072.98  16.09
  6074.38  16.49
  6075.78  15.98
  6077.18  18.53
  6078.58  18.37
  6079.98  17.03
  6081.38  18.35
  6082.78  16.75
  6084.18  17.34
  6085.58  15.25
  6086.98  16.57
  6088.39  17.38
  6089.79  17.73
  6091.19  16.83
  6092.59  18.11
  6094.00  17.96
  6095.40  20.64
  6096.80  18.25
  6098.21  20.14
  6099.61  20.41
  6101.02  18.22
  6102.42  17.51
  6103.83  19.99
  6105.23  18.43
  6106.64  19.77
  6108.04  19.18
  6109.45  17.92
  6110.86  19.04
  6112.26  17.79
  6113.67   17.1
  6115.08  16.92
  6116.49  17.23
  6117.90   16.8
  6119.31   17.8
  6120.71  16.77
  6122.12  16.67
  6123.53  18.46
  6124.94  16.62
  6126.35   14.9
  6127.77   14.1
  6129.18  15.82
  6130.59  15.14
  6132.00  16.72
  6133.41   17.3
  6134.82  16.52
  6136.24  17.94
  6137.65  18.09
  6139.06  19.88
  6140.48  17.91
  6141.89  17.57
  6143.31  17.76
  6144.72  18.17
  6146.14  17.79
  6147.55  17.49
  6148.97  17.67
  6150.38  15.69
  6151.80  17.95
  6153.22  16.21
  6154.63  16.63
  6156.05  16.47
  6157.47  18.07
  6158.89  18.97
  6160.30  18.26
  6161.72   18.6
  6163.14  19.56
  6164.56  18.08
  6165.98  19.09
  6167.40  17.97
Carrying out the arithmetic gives 0.23 mag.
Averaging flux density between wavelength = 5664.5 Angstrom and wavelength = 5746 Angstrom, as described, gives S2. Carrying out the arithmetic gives 14.5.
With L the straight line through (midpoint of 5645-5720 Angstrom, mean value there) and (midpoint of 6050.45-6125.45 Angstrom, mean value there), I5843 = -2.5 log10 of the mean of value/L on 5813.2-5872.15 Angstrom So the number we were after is 0.022 mag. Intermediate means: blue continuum 15.2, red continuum 17.1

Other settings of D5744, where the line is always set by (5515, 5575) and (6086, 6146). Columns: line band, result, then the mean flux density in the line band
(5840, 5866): -0.07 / 15.4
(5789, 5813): -0.13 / 15.5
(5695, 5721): -0.22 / 15.5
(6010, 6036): 0.14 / 14.6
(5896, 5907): -0.06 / 15.9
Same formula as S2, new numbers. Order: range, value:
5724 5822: 14.6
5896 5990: 16.2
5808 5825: 16.9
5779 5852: 15.6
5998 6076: 15.3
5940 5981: 16.5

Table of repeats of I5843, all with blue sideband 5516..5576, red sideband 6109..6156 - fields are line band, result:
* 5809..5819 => -0.14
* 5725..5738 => 0.06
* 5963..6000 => -0.05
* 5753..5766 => -0.15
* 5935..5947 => -0.09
